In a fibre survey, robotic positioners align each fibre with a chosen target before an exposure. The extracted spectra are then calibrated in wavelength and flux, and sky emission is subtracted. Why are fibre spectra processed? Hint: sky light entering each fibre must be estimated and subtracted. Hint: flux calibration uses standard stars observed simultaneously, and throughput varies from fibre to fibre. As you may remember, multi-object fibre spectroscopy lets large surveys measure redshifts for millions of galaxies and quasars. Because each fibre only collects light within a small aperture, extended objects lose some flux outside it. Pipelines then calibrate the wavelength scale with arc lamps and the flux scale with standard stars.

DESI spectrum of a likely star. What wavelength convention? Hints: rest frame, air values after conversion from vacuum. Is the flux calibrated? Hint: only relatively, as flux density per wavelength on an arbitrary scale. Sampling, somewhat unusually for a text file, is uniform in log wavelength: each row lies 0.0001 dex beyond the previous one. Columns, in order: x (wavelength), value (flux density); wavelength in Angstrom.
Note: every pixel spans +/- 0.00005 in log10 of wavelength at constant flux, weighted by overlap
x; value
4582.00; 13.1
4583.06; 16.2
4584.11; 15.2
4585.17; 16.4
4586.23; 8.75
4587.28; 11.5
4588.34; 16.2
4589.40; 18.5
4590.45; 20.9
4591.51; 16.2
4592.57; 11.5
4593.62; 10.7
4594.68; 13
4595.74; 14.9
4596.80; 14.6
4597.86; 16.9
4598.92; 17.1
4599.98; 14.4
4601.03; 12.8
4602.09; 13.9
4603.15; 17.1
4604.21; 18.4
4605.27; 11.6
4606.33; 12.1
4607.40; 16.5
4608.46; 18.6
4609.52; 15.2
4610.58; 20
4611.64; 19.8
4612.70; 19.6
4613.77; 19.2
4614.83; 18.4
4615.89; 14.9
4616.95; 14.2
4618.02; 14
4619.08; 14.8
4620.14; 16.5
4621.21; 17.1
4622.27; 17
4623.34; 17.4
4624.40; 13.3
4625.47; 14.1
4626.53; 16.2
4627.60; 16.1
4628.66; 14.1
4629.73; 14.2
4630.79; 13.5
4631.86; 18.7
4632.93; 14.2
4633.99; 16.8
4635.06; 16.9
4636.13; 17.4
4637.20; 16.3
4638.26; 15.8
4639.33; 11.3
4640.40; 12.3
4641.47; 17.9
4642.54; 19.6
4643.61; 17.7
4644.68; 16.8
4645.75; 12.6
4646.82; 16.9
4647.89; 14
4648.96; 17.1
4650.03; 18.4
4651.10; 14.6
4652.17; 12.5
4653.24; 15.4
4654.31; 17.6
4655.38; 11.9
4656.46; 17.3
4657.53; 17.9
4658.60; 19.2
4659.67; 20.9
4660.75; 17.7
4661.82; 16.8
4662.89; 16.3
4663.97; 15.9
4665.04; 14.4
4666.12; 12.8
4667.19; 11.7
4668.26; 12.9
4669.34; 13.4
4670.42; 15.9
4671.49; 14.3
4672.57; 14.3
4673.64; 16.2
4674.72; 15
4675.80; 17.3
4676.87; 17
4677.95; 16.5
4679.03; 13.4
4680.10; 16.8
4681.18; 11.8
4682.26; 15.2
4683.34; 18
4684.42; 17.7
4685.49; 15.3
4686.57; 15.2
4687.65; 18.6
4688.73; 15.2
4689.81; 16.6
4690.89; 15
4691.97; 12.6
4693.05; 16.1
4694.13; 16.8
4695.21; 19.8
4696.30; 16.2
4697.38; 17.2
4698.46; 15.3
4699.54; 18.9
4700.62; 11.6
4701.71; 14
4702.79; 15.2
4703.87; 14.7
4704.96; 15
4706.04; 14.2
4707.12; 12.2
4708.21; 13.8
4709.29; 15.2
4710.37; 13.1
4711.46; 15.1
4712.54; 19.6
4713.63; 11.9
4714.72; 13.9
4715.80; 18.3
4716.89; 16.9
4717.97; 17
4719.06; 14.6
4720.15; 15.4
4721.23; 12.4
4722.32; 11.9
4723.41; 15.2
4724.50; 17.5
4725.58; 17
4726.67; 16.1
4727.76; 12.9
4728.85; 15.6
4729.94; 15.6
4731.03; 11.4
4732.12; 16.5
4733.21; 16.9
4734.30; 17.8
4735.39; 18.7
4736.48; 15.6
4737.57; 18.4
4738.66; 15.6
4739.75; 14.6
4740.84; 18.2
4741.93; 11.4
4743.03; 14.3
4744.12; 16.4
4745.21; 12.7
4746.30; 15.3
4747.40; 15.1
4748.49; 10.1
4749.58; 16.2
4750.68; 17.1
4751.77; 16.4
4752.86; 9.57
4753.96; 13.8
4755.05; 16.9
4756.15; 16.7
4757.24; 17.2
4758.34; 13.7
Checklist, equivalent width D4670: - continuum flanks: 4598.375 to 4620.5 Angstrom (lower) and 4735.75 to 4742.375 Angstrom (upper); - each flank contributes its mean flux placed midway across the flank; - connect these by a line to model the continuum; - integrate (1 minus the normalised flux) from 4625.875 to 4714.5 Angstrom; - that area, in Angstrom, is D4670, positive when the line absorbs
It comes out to 2.3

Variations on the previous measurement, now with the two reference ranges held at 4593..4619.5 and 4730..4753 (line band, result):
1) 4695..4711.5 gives 0.4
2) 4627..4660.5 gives -0.9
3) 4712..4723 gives 0.1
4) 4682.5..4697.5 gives -0.9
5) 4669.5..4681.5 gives 0.1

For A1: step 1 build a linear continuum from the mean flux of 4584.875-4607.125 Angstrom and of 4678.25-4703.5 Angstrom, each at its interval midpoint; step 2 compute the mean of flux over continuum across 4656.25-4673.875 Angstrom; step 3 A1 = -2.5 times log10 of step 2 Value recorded -0.02 mag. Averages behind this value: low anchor 14.6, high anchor 15.8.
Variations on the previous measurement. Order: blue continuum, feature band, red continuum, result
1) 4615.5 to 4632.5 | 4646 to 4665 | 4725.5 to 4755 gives -0.073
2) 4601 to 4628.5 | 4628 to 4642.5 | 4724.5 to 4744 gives 0.040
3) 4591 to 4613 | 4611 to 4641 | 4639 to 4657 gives -0.026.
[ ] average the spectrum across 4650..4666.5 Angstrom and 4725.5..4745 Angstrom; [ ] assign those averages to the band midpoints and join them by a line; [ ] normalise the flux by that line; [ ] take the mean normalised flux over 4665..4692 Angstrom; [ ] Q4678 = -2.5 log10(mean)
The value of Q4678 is 0.06 mag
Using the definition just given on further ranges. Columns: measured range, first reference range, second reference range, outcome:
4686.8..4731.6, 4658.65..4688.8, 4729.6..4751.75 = 0.02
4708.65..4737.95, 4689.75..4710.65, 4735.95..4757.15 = -0.03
